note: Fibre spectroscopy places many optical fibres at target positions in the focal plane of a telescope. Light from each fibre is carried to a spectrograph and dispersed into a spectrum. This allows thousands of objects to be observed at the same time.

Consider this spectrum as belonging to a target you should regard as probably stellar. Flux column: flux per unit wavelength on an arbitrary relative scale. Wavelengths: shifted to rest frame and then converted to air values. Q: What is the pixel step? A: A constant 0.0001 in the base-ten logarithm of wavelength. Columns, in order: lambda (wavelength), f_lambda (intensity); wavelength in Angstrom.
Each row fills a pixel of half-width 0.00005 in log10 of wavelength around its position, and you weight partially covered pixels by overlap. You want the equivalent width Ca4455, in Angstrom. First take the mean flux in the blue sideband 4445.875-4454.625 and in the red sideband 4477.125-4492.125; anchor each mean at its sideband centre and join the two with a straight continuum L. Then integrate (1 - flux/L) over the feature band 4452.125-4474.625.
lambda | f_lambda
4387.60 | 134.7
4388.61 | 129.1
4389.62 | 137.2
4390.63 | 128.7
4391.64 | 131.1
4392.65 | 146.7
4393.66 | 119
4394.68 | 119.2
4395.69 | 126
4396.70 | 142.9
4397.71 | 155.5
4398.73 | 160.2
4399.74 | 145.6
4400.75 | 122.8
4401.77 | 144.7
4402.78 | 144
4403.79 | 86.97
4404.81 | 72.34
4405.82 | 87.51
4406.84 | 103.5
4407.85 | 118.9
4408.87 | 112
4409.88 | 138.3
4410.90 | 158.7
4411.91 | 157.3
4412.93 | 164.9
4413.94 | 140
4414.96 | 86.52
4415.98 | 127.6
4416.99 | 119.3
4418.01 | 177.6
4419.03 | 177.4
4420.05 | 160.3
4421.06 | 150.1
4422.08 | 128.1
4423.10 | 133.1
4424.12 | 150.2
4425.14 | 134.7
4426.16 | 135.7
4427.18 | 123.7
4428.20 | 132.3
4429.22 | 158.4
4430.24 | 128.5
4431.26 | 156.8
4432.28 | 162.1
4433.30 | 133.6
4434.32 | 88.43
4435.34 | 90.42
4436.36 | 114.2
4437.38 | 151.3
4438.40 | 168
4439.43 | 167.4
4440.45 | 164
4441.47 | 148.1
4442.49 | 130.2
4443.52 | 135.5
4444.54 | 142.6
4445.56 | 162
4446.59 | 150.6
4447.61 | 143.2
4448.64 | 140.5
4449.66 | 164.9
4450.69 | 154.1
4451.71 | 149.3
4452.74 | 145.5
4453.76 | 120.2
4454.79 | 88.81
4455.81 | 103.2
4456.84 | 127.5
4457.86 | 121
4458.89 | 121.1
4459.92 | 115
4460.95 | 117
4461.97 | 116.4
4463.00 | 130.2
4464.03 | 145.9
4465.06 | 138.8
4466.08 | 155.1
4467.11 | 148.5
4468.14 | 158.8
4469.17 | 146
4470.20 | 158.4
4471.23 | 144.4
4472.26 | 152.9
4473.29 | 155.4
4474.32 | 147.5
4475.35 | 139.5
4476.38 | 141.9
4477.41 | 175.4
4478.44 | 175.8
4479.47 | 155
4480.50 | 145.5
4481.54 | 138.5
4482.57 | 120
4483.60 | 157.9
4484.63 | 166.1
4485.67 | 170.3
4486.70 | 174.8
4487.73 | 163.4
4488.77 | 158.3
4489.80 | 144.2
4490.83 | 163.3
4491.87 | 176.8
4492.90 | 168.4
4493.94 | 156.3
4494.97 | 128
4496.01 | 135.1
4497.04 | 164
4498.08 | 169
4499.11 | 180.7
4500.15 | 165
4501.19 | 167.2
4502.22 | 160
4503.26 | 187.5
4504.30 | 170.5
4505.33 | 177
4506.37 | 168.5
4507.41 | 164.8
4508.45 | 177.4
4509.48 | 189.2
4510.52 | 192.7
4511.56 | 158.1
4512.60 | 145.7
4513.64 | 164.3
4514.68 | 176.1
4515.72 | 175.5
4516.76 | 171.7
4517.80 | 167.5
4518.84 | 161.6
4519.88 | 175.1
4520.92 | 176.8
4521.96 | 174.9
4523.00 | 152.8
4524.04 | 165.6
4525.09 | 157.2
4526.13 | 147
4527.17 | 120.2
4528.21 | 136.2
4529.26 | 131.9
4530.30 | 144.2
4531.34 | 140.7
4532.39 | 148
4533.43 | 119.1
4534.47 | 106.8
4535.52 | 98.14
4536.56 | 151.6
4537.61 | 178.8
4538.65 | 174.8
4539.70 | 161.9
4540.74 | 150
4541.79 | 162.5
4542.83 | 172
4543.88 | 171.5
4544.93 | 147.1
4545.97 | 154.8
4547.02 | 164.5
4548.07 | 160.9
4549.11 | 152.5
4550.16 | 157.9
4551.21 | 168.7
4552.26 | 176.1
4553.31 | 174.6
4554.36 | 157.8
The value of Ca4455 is 2.3 Angstrom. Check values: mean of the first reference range 144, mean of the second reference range 158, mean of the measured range 134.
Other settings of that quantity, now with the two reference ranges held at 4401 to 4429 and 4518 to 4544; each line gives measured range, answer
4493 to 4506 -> -1.6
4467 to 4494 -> -2.4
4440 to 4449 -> -0.6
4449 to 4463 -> 1.2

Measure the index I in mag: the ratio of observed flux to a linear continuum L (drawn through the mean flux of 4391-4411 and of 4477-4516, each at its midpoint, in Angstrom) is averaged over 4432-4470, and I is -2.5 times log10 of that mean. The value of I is 0.07 mag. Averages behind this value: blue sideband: 126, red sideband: 164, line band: 137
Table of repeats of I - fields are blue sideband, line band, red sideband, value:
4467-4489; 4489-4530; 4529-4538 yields -0.14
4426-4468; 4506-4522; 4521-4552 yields -0.16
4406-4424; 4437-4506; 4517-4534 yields -0.04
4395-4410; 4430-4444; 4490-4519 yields 0.00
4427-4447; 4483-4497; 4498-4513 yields 0.04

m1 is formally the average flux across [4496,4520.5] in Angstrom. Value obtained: 170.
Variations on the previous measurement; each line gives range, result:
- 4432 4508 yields 148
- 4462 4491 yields 152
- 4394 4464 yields 135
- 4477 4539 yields 159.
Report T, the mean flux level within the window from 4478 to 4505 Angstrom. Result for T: 160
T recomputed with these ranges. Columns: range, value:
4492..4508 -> 164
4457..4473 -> 138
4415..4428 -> 141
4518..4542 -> 149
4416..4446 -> 142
